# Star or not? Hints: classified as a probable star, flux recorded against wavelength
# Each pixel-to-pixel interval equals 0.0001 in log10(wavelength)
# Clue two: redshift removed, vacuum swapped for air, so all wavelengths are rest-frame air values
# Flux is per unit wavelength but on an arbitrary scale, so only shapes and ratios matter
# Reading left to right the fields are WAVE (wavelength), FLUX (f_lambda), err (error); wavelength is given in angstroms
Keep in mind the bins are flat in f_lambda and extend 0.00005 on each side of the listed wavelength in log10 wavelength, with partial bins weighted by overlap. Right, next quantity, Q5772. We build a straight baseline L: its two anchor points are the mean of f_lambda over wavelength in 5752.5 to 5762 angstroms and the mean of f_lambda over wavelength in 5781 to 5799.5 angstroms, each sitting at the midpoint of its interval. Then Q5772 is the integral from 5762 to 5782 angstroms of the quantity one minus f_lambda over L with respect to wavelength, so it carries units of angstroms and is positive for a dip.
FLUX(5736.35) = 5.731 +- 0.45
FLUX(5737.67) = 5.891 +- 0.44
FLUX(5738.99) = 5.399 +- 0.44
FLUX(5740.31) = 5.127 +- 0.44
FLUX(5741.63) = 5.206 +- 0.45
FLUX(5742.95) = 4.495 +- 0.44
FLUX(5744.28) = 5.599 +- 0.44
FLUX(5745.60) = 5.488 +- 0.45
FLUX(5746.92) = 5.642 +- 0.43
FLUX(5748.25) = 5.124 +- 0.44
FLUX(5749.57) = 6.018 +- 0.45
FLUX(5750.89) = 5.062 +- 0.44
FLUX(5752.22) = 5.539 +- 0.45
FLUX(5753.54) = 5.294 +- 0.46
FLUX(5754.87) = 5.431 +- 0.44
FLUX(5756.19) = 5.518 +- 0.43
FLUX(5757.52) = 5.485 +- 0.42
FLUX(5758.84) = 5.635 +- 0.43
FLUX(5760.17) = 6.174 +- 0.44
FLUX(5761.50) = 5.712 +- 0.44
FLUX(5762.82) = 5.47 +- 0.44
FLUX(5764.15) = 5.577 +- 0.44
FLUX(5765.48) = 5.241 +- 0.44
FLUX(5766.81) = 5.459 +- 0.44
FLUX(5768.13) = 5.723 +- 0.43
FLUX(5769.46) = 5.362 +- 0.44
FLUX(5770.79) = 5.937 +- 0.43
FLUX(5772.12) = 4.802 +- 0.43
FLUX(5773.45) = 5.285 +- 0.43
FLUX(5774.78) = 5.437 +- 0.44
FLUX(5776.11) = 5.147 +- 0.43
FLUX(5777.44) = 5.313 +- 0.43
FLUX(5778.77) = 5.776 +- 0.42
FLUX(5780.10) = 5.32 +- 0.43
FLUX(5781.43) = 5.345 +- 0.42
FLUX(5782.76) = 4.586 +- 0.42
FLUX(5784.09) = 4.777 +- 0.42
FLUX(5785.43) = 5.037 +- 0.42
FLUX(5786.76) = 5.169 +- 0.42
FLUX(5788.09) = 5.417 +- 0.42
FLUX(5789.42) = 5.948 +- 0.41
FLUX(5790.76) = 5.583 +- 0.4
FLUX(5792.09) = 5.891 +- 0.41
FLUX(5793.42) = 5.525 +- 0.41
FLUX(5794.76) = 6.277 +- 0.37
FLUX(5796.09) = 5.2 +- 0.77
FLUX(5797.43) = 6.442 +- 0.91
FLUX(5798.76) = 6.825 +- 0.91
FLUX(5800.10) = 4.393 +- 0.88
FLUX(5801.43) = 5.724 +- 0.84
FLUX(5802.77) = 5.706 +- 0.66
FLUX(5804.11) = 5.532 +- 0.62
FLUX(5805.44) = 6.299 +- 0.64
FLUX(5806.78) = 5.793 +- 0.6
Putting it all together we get 0.62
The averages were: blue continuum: 5.6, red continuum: 5.57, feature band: 5.42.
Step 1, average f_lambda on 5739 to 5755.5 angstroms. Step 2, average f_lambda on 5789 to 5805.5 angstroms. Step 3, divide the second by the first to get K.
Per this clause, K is 1.08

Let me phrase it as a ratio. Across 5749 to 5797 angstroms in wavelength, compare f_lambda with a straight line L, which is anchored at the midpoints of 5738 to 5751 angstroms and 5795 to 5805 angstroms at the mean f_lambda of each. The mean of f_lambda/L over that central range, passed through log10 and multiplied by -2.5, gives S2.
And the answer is 0.02 mag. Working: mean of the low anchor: 5.34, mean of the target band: 5.46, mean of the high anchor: 5.73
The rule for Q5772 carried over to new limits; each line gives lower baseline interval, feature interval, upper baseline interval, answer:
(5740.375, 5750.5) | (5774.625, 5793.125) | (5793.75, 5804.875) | 0.99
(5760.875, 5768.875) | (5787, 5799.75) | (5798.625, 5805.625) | -0.53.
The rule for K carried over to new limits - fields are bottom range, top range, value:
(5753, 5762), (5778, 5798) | 0.98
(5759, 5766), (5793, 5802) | 1.02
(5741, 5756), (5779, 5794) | 1.00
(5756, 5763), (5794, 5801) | 1.02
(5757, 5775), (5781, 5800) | 1.00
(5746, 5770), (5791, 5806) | 1.05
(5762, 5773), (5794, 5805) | 1.06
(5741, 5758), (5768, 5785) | 0.98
